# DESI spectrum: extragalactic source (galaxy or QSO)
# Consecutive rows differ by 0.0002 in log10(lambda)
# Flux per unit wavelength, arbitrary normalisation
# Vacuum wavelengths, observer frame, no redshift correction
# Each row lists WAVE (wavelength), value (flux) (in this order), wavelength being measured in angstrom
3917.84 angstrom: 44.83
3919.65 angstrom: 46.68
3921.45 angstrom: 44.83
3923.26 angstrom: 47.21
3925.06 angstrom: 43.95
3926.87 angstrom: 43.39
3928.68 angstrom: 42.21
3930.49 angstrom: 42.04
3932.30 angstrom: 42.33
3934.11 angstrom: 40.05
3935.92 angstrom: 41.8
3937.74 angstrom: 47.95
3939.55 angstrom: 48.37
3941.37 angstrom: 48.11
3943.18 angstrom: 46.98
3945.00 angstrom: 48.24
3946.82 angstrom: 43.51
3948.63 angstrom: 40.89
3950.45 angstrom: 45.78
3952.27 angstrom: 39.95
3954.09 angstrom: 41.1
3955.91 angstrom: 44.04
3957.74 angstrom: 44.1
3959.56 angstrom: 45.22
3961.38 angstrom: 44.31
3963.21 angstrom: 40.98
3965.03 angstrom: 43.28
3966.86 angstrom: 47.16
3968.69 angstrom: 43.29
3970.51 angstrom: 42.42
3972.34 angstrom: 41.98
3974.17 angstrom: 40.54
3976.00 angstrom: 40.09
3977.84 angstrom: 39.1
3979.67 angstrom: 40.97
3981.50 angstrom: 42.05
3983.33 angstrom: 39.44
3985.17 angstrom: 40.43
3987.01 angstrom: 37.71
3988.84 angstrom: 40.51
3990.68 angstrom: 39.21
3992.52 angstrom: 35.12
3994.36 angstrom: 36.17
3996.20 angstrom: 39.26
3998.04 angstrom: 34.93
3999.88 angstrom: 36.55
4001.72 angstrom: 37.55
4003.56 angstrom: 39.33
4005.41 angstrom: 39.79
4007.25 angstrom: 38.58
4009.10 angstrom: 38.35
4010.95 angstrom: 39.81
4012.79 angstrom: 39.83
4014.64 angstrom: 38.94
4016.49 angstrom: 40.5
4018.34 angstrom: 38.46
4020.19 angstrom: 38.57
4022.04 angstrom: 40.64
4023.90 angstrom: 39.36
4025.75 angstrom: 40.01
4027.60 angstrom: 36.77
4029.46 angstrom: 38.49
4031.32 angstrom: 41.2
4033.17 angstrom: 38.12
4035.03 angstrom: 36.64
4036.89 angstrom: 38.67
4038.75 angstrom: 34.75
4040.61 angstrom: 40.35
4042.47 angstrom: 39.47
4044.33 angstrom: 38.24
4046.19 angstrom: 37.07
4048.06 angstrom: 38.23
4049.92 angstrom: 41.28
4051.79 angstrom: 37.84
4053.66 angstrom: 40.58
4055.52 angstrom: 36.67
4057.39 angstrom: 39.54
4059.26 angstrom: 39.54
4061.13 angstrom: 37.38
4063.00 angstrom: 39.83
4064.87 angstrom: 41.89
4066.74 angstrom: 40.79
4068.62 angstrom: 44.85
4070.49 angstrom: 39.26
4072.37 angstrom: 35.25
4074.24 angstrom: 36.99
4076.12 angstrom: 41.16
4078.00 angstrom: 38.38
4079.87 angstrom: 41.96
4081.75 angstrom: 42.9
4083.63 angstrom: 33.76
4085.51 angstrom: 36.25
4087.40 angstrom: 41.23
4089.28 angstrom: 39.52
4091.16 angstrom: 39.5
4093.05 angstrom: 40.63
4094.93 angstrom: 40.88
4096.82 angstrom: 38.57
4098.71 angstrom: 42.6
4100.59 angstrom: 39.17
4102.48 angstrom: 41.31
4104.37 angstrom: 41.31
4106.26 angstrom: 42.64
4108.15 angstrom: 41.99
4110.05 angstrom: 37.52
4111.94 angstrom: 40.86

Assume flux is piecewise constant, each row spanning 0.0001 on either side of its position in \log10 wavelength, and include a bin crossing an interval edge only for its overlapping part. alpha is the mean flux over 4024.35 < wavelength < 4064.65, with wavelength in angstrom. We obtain 38.7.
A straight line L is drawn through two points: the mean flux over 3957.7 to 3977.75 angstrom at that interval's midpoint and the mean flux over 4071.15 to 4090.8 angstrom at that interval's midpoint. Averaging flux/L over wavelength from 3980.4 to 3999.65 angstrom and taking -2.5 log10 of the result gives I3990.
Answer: 0.10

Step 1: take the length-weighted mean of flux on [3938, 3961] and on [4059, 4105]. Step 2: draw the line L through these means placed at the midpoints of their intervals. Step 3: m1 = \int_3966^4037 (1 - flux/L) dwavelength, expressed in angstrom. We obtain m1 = 5.7 angstrom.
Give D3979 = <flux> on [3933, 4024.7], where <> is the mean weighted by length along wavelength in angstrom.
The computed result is 41.2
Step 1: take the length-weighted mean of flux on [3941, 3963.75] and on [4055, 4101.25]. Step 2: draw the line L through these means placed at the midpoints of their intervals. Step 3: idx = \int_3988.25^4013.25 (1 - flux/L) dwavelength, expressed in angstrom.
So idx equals 2.5 angstrom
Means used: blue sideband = 44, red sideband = 39.6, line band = 38.2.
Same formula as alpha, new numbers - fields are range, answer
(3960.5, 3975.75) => 42.9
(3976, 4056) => 38.8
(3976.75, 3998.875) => 38.8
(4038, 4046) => 38.2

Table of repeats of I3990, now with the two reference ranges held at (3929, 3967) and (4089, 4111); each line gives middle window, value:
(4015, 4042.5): 0.09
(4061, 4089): 0.04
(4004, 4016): 0.09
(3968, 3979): 0.06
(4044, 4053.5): 0.08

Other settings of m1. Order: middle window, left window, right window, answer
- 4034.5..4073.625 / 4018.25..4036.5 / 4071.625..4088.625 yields -0.2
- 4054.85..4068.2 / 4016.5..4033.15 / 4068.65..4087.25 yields -0.2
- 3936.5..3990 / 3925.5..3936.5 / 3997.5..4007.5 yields -3.8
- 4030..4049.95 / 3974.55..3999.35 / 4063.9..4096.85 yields 0.5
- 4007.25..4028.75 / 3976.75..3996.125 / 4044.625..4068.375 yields 0.0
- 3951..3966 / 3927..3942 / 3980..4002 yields -0.5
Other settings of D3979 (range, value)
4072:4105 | 39.6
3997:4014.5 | 38.4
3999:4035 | 38.9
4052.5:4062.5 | 38.8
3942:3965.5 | 43.8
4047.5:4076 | 39.4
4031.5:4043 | 38.2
